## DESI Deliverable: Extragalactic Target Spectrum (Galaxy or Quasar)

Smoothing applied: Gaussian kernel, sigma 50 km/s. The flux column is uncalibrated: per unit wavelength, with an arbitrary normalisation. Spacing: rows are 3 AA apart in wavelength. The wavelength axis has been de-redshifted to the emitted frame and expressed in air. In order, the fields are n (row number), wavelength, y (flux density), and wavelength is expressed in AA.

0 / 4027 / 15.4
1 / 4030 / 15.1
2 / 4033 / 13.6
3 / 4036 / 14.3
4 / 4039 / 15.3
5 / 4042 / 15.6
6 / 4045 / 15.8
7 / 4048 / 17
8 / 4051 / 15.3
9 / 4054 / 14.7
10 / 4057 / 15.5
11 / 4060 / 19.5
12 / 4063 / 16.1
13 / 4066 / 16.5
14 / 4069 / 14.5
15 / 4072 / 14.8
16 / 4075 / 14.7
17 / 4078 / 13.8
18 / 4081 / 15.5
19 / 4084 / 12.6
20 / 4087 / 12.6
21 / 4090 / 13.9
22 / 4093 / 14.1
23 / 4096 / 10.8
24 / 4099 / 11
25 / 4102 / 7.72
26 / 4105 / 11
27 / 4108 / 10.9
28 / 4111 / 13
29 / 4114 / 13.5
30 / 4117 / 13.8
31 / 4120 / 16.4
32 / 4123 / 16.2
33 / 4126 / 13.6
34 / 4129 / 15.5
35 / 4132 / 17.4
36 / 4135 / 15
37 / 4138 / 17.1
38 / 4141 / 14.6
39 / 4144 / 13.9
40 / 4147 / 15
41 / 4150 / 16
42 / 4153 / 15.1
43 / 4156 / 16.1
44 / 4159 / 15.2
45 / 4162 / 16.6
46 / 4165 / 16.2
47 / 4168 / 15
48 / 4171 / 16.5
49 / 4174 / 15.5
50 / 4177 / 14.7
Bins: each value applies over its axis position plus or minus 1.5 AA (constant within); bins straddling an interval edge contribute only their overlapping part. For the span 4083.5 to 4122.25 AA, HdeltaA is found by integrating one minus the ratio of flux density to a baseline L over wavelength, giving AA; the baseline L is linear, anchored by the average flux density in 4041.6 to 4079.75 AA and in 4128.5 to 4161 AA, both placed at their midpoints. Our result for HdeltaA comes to 7.8 AA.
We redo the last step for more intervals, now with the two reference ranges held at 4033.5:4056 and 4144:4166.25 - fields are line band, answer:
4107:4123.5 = 1.7 AA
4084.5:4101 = 3.3 AA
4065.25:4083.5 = 0.8 AA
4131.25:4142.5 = -0.3 AA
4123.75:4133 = 0.1 AA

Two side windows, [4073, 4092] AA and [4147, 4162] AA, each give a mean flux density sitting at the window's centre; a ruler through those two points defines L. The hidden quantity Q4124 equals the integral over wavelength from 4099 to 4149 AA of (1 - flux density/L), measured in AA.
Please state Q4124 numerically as 3.2 AA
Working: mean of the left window 13.9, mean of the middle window 14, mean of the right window 15.6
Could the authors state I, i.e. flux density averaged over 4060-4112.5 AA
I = 13.3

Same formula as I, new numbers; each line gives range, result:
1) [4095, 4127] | 12.5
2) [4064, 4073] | 15.3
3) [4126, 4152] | 15.4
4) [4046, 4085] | 15.5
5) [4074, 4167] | 14.2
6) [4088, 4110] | 11.4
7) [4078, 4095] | 13.7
